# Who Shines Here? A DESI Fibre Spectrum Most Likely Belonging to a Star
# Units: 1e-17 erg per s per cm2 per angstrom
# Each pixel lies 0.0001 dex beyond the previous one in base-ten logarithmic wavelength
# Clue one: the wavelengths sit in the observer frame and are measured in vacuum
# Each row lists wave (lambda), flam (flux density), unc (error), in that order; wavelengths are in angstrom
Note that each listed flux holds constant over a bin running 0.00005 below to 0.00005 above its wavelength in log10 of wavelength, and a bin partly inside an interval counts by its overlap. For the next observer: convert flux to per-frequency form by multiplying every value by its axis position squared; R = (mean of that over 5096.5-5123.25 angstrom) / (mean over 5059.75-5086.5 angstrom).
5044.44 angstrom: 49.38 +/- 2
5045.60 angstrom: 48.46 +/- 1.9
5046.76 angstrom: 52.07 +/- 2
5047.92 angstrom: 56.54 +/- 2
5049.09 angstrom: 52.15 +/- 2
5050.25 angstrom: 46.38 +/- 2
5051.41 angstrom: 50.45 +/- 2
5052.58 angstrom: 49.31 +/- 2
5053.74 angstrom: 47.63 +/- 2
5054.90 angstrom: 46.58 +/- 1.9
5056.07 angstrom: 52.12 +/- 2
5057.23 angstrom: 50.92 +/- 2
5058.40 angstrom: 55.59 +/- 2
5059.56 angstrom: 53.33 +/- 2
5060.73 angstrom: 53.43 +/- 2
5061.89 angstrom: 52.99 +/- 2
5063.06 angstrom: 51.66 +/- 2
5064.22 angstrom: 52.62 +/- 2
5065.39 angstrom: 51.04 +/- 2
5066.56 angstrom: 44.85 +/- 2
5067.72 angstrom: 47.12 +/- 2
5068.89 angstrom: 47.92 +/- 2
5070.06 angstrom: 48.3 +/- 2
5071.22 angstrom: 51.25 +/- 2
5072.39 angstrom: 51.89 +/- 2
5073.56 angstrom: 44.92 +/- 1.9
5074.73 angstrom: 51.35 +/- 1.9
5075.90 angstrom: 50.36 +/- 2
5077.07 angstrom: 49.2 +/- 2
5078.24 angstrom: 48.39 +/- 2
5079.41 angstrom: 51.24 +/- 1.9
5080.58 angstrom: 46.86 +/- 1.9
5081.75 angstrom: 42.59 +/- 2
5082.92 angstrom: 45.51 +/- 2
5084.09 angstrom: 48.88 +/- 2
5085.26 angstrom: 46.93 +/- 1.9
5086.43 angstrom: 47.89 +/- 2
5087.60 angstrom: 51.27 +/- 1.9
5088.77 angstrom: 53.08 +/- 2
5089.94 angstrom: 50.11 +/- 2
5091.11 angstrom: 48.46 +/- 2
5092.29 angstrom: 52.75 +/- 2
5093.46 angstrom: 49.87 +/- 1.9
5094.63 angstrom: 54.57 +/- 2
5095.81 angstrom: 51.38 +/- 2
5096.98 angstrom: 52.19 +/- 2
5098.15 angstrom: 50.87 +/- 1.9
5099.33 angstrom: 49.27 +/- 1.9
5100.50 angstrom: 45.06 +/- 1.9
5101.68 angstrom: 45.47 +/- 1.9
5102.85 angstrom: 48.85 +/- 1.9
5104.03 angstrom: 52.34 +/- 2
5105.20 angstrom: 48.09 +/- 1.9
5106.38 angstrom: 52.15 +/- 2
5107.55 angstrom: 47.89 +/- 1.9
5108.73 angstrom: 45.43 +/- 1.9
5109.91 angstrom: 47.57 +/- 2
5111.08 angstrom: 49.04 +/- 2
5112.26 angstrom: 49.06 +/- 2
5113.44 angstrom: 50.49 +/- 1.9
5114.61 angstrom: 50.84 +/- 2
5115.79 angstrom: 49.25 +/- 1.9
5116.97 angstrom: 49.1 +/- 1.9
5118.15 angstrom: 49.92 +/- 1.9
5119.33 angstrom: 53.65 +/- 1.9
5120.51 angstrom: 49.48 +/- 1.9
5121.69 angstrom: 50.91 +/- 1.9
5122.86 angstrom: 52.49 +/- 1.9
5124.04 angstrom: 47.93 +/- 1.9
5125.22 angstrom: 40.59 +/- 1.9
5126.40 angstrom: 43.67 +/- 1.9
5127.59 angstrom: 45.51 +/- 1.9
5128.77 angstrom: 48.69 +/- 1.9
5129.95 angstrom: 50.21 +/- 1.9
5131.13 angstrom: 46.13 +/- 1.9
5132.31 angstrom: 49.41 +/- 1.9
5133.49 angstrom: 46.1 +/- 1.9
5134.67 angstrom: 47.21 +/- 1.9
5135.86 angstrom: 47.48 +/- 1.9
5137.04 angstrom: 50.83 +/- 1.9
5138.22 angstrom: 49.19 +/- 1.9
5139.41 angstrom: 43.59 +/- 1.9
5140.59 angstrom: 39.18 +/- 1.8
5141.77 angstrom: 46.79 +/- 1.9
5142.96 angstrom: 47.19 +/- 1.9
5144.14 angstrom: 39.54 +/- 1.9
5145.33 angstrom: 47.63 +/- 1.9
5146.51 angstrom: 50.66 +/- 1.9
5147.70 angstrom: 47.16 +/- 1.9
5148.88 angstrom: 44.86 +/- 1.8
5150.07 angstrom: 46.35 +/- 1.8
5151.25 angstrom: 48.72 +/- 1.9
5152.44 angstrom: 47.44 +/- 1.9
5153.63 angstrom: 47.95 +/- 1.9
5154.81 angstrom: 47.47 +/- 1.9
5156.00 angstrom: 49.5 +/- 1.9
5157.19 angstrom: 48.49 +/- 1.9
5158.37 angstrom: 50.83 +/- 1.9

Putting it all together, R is 1.0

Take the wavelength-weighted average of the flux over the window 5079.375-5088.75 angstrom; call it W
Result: 47.8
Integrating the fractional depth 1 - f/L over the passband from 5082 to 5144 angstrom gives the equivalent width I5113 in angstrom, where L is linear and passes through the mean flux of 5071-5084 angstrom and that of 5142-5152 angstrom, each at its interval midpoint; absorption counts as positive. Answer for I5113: -1.4 angstrom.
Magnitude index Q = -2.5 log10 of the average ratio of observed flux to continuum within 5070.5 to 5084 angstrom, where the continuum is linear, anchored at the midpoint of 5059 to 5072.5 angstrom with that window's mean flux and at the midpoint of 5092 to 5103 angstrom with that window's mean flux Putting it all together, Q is 0.04 mag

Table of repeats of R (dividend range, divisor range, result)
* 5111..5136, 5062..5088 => 1.01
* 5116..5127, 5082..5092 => 1.01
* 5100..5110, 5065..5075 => 1.00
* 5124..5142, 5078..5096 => 0.96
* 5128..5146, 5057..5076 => 0.95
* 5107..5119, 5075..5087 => 1.04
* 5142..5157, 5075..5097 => 0.97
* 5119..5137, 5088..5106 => 0.97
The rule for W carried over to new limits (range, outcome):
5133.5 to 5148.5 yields 46.3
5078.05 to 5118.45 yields 49.2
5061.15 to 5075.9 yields 49.7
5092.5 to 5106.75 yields 50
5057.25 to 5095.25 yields 49.9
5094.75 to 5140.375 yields 48.6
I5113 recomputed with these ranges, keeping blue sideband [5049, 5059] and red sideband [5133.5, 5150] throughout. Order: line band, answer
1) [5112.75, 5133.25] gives -0.7 angstrom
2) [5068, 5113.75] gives -0.7 angstrom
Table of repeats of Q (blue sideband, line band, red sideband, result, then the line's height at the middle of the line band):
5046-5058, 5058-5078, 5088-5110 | 0.00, 50.2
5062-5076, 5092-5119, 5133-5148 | -0.04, 47.9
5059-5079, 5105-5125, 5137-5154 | -0.04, 47.8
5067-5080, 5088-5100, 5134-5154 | -0.06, 48.4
